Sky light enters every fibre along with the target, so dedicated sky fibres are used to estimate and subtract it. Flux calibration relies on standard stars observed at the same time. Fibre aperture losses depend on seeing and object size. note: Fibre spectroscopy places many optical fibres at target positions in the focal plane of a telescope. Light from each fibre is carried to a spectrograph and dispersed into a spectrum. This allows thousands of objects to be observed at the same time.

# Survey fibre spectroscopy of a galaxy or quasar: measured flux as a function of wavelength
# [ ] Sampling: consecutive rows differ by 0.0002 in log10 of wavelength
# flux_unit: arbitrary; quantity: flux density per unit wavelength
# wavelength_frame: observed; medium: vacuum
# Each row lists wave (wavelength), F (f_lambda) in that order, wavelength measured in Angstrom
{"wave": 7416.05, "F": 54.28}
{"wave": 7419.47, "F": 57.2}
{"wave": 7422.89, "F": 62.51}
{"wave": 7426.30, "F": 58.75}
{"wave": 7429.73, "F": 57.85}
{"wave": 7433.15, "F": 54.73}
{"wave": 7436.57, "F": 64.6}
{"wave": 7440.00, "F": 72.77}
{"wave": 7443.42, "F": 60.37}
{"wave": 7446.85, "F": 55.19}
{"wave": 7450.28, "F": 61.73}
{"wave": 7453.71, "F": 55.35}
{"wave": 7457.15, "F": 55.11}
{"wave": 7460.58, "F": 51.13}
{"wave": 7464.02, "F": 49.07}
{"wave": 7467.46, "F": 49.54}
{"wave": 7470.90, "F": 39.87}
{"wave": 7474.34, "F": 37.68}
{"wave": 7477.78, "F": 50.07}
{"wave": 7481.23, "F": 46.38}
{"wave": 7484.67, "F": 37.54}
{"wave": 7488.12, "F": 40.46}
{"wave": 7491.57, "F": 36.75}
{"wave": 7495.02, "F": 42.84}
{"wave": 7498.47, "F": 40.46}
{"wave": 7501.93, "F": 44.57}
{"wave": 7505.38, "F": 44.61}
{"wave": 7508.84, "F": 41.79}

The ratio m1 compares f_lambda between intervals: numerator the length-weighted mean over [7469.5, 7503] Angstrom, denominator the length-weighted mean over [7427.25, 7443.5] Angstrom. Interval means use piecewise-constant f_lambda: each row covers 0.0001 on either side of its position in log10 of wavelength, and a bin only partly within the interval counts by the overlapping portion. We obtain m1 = 0.7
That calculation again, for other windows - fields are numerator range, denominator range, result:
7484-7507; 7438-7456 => 0.68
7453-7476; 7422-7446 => 0.78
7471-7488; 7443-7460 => 0.75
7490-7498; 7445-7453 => 0.69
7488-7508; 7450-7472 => 0.81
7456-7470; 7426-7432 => 0.87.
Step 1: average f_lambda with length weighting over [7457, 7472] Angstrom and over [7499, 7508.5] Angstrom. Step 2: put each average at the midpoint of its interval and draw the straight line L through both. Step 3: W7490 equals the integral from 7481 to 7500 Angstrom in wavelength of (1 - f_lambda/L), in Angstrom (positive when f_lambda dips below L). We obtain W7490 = 2.1 Angstrom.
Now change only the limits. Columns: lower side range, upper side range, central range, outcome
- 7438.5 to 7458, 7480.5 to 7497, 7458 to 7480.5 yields 1.5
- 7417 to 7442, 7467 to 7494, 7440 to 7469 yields -2.2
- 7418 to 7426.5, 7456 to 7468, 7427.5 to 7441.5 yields -1.3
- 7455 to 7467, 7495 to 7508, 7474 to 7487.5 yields 1.2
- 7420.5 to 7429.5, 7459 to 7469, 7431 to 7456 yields -2.4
